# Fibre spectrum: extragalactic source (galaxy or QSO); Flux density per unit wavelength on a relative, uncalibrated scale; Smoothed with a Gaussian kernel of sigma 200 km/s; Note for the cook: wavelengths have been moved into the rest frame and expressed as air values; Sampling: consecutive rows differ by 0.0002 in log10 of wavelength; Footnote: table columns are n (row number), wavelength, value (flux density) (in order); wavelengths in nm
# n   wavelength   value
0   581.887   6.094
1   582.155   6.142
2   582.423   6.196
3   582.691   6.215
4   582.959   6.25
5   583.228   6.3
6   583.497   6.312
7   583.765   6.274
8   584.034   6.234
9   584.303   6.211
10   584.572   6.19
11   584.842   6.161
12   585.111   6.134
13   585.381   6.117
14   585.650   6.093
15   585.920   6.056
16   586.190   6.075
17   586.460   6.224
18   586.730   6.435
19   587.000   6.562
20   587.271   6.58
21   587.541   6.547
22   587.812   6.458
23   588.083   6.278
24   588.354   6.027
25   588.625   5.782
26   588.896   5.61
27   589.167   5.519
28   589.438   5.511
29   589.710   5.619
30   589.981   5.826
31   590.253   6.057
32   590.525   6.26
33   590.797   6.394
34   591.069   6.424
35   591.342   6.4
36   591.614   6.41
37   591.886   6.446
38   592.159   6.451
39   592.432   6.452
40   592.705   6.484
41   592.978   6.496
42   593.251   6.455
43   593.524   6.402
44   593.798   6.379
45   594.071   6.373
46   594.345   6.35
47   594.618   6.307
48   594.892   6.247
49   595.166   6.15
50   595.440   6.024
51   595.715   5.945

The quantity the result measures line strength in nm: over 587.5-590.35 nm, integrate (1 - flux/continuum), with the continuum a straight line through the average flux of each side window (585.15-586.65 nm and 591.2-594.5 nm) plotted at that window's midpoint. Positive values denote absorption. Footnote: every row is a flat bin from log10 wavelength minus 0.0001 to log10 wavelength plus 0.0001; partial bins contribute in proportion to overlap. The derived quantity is 0.16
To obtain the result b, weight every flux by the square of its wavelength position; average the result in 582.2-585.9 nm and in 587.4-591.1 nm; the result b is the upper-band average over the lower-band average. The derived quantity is 1.0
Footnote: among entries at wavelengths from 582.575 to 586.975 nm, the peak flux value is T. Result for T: 6.435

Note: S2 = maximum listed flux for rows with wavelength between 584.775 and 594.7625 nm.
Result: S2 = 6.58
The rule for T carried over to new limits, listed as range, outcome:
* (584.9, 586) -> 6.134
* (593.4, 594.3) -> 6.402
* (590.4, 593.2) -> 6.496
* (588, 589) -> 6.278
